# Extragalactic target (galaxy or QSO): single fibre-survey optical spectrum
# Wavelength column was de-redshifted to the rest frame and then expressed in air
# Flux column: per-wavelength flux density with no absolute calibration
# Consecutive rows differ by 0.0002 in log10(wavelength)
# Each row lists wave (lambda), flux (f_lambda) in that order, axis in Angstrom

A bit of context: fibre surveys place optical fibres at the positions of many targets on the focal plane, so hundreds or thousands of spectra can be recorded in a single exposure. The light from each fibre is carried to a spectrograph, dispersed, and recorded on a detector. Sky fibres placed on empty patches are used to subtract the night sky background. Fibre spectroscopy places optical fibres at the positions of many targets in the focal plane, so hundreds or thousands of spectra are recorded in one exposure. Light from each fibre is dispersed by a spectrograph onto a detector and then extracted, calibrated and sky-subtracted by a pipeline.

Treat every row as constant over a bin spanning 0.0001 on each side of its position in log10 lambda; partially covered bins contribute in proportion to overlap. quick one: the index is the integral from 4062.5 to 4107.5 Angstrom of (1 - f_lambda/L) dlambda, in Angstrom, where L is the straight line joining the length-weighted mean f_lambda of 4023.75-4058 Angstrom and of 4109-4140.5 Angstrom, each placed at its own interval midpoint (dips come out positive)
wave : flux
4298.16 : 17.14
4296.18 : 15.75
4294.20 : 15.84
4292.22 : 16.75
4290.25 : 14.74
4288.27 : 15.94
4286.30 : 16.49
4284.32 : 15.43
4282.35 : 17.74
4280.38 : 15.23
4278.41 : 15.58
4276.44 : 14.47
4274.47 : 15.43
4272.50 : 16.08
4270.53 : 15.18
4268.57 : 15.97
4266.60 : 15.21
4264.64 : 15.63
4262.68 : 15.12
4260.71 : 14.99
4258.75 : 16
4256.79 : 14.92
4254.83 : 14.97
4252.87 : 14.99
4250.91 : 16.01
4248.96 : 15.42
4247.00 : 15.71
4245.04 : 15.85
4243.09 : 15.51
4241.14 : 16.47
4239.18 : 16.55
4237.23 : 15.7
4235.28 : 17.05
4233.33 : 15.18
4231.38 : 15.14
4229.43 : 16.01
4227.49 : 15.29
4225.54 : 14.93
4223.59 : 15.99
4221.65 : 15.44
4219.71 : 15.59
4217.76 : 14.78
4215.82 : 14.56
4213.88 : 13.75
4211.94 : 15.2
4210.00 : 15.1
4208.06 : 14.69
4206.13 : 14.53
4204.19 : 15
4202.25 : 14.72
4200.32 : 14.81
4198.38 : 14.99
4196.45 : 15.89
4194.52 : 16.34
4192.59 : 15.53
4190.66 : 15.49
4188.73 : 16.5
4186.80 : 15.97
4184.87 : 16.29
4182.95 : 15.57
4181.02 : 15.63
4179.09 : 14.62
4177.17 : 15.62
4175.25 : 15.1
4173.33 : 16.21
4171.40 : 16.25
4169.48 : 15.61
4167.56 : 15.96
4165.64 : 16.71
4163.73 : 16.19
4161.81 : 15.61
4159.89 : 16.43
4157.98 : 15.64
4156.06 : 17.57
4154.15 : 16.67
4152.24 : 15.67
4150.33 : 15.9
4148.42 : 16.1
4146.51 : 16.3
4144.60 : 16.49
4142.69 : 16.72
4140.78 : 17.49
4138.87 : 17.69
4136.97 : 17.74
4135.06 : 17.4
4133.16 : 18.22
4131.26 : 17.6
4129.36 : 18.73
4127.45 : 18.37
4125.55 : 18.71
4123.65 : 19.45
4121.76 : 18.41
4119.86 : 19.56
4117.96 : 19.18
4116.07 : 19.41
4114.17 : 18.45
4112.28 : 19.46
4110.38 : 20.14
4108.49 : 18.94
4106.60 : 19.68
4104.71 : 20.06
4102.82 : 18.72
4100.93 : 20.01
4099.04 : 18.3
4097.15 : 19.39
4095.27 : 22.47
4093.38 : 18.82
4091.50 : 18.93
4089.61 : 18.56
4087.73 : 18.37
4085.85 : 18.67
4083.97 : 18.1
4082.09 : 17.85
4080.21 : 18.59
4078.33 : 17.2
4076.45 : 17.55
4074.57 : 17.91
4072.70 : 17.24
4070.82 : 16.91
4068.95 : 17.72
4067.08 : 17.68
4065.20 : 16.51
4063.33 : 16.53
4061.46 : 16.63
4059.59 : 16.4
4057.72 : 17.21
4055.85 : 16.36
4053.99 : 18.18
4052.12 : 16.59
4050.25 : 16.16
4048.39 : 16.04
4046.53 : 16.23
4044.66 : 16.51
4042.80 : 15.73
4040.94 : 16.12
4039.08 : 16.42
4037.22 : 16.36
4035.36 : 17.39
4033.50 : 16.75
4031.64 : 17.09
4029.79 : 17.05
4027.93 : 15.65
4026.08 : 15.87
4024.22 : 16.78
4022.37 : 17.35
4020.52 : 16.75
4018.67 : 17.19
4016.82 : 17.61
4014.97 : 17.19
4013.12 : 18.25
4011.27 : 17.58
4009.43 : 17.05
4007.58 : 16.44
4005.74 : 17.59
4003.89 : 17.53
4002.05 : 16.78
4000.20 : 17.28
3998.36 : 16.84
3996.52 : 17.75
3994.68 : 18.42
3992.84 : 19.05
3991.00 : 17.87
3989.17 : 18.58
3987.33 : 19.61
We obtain -1.9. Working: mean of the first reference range 16.5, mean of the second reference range 18.6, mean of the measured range 18.4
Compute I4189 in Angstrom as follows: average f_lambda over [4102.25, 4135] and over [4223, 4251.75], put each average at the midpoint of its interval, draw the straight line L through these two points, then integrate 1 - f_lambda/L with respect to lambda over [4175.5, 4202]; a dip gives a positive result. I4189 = 2.3 Angstrom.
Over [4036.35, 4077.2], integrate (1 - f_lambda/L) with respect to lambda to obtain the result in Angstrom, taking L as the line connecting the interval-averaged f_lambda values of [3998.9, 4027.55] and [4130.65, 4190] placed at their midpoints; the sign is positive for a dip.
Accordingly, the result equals 0.3 Angstrom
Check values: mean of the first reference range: 17.1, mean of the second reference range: 16.4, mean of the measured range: 16.8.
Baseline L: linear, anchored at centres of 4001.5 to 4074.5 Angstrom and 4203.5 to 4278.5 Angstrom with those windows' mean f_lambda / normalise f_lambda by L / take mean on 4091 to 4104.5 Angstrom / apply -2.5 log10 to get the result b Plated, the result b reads -0.19 mag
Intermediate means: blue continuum 16.9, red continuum 15.4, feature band 19.6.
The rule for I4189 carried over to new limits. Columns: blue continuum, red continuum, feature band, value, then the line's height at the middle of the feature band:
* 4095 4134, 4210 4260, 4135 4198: 5.0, 17.6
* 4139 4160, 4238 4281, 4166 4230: 2.7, 16.1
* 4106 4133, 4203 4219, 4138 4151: 0.8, 17.8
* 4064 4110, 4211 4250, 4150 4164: 0.7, 17.1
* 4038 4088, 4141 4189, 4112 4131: -2.8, 16.5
